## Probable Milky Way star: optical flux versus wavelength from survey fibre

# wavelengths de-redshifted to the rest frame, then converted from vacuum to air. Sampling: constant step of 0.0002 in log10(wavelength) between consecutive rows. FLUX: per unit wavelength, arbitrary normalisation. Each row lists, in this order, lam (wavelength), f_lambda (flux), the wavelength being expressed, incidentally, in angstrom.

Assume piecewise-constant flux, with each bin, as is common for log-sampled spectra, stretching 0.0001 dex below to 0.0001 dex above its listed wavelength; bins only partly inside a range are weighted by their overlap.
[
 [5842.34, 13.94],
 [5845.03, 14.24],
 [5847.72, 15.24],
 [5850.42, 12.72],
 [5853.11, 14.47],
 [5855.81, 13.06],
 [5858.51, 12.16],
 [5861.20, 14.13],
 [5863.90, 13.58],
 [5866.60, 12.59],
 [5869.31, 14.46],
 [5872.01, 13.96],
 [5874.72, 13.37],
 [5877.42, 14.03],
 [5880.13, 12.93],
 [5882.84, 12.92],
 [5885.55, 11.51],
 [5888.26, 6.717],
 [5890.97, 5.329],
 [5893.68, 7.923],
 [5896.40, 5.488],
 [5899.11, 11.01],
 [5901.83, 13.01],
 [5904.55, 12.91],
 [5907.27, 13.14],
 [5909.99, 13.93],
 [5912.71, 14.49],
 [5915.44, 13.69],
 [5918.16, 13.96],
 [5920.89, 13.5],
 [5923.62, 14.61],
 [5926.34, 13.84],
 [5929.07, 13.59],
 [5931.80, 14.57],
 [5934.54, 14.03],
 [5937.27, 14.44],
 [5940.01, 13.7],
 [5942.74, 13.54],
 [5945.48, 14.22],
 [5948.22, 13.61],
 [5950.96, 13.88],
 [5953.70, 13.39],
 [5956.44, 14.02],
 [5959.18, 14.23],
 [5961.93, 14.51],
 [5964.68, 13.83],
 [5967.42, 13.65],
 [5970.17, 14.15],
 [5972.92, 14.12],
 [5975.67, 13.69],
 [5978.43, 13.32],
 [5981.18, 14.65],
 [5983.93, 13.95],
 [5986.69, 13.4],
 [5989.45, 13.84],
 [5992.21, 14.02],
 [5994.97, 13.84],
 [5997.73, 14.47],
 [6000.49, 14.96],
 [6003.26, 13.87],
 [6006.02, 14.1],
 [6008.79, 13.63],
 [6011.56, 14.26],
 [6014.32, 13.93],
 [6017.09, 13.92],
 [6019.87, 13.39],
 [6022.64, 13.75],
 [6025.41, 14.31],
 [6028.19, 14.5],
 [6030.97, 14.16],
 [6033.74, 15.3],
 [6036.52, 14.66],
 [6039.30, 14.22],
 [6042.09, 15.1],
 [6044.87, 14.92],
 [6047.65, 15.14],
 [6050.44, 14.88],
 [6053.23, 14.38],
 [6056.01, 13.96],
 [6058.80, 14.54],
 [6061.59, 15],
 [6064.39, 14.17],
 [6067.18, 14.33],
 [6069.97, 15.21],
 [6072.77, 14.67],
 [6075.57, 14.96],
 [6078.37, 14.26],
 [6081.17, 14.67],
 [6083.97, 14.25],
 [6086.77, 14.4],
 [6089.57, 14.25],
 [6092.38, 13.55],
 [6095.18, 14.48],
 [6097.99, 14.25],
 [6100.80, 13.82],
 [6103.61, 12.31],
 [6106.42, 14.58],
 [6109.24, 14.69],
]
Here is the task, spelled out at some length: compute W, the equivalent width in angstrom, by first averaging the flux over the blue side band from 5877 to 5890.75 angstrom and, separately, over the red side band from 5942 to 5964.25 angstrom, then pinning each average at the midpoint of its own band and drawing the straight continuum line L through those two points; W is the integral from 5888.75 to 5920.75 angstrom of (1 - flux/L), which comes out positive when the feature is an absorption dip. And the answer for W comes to 1.6 angstrom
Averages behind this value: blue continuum 10.9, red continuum 13.9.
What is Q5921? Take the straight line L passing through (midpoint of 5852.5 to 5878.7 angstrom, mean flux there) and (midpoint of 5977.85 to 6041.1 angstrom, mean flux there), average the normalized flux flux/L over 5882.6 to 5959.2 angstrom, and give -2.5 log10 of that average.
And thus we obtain 0.100 mag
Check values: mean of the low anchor 13.6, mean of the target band 12.6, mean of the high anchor 14.1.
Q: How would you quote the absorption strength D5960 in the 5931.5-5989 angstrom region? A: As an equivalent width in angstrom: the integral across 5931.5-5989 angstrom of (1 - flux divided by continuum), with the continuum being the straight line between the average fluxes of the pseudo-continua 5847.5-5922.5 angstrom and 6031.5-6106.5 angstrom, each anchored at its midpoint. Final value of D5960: -3.2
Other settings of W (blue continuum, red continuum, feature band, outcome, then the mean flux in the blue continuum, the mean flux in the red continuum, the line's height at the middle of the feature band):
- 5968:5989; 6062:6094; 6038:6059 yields -0.5 angstrom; 13.9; 14.4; 14.3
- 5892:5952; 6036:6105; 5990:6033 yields -0.7 angstrom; 13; 14.4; 13.9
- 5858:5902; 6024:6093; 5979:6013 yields -1.5 angstrom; 11.4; 14.6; 13.5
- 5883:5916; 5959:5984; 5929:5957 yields -2.7 angstrom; 10.8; 14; 12.7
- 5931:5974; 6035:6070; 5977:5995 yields 0.4 angstrom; 14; 14.6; 14.2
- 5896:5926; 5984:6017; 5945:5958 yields -0.3 angstrom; 13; 14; 13.4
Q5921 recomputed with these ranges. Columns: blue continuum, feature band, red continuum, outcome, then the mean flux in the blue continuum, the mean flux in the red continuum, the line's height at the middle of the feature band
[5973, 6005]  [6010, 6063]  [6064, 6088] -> -0.01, 14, 14.6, 14.3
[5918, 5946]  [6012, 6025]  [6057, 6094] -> 0.03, 14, 14.5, 14.3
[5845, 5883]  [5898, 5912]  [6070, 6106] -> 0.06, 13.6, 14.2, 13.7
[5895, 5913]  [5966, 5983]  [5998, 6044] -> -0.05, 11.8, 14.3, 13.3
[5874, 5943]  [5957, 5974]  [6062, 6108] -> -0.09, 12.4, 14.3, 13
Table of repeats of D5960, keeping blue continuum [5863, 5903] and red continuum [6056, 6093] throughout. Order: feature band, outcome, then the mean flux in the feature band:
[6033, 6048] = -1.03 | 14.9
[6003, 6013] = -0.47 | 14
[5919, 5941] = -3.70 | 14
